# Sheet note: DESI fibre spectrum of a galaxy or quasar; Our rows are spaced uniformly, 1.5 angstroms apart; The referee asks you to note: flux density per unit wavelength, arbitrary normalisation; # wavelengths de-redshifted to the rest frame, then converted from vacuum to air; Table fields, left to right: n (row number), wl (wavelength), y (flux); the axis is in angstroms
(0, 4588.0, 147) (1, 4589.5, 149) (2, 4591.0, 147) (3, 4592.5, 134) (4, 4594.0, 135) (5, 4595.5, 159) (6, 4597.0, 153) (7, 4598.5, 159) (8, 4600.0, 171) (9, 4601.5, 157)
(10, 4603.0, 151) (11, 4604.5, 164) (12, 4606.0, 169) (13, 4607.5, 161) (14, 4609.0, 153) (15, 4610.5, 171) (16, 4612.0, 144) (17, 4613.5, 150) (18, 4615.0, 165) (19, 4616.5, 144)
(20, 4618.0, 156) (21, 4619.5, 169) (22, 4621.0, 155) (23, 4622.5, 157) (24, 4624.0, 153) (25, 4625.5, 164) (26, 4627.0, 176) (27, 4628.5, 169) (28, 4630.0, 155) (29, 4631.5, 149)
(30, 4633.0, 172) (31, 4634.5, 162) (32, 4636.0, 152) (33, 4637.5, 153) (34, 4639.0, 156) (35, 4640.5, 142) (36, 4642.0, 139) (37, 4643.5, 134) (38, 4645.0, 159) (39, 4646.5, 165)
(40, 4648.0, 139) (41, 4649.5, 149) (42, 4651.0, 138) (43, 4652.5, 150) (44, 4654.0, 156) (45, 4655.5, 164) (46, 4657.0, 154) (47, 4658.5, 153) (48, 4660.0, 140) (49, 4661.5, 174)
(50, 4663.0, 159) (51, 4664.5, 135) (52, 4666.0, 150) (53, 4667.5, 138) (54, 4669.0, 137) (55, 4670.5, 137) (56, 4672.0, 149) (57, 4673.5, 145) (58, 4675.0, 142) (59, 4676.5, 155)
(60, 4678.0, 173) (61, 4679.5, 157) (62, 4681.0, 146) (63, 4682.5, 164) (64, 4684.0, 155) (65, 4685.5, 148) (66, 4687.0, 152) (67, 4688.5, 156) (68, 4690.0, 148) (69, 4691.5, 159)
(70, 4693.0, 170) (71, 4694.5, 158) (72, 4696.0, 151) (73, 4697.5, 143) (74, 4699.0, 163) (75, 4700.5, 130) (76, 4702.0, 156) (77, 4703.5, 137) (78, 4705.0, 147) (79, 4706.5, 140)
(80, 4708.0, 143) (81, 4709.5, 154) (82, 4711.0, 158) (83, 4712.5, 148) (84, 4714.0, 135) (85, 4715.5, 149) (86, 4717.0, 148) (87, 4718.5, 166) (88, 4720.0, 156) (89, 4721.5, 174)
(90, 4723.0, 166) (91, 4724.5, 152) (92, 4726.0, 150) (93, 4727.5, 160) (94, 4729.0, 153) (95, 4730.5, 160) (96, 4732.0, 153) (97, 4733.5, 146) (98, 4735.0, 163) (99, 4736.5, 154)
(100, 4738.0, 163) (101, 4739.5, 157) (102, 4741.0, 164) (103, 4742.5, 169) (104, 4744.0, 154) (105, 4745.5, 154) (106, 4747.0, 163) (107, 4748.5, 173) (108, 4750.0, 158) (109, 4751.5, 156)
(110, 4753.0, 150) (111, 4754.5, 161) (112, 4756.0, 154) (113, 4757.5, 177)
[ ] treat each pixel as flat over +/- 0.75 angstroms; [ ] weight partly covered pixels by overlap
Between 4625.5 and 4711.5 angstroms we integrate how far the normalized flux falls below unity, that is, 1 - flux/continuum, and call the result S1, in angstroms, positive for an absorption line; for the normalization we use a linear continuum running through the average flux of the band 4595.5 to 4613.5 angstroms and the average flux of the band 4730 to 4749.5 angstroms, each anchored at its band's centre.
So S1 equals 3.9 angstroms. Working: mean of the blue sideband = 159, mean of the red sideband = 159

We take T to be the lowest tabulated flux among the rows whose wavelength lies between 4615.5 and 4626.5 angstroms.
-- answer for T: 144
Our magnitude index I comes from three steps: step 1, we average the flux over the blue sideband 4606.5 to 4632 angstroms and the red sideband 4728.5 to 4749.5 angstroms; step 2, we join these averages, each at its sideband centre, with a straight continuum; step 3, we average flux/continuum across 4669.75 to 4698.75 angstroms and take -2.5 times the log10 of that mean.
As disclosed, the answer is 0.039 mag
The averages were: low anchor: 158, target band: 153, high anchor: 159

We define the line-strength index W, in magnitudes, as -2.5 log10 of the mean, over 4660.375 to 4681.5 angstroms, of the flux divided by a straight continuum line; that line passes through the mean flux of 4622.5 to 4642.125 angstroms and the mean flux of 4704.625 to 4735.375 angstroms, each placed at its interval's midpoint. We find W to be 0.043 mag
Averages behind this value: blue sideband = 158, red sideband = 153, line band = 150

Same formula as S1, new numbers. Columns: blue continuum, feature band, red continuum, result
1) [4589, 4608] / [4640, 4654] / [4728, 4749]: 0.84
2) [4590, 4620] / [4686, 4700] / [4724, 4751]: 0.20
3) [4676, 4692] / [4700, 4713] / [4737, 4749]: 0.97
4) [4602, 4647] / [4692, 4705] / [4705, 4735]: 0.27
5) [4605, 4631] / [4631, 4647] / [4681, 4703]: 0.49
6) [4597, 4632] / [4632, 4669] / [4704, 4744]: 1.56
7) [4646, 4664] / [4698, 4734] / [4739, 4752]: 1.51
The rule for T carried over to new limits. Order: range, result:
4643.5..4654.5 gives 134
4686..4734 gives 130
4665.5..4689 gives 137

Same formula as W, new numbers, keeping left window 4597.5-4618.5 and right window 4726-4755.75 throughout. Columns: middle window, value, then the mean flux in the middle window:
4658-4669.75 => 0.071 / 148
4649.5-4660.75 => 0.053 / 151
